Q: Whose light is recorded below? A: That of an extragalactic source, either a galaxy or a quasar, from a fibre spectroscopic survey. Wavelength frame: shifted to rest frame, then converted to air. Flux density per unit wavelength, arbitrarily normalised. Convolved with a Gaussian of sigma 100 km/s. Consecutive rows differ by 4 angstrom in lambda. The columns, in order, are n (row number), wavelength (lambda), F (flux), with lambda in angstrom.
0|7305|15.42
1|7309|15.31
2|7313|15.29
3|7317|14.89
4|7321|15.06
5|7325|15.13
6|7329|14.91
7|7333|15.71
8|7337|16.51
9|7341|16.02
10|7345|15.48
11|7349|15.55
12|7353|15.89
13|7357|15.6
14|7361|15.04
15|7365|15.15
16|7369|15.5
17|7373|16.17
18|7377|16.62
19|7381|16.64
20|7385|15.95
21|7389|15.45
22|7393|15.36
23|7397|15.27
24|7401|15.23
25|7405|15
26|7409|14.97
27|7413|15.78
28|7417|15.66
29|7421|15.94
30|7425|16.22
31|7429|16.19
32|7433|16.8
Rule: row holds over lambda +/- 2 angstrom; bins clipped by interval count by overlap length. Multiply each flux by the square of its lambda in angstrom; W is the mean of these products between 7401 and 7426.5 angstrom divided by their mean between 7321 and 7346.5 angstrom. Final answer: 1.0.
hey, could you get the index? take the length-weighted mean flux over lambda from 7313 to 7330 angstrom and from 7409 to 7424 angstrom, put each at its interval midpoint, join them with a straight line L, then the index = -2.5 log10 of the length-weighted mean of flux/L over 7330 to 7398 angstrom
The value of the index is -0.029 mag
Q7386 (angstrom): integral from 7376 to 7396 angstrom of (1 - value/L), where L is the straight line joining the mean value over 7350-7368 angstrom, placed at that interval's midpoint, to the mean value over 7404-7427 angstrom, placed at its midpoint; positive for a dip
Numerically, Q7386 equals -0.5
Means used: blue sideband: 15.4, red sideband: 15.6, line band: 15.9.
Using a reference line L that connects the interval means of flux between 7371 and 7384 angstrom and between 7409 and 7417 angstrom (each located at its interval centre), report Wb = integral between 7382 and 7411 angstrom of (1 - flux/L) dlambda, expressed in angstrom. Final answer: 1.09 angstrom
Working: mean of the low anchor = 16.4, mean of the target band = 15.4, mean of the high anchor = 15.5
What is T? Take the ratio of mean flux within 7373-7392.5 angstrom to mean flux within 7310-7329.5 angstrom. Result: 1.1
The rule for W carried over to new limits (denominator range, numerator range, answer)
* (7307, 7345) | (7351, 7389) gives 1.04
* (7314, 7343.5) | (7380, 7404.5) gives 1.02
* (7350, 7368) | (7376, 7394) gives 1.04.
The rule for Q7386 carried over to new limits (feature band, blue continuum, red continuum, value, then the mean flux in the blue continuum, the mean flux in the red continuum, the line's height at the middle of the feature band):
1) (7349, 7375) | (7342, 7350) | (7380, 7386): 0.5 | 15.6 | 16.3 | 15.9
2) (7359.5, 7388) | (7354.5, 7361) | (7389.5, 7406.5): -0.9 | 15.4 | 15.2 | 15.4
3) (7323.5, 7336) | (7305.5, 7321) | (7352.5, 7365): -0.1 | 15.2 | 15.4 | 15.3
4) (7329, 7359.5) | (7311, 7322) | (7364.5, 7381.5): -0.4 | 15.1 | 16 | 15.6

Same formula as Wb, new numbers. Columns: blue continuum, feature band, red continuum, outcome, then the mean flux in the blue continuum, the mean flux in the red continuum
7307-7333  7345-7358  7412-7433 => -0.2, 15.1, 16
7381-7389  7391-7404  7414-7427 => 0.6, 16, 15.9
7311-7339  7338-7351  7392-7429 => -0.3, 15.4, 15.5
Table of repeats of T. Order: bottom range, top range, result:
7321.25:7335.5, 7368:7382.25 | 1.06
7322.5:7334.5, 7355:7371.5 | 1.01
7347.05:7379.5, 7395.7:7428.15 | 0.99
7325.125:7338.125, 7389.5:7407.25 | 0.98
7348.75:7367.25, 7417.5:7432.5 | 1.05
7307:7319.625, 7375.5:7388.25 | 1.08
